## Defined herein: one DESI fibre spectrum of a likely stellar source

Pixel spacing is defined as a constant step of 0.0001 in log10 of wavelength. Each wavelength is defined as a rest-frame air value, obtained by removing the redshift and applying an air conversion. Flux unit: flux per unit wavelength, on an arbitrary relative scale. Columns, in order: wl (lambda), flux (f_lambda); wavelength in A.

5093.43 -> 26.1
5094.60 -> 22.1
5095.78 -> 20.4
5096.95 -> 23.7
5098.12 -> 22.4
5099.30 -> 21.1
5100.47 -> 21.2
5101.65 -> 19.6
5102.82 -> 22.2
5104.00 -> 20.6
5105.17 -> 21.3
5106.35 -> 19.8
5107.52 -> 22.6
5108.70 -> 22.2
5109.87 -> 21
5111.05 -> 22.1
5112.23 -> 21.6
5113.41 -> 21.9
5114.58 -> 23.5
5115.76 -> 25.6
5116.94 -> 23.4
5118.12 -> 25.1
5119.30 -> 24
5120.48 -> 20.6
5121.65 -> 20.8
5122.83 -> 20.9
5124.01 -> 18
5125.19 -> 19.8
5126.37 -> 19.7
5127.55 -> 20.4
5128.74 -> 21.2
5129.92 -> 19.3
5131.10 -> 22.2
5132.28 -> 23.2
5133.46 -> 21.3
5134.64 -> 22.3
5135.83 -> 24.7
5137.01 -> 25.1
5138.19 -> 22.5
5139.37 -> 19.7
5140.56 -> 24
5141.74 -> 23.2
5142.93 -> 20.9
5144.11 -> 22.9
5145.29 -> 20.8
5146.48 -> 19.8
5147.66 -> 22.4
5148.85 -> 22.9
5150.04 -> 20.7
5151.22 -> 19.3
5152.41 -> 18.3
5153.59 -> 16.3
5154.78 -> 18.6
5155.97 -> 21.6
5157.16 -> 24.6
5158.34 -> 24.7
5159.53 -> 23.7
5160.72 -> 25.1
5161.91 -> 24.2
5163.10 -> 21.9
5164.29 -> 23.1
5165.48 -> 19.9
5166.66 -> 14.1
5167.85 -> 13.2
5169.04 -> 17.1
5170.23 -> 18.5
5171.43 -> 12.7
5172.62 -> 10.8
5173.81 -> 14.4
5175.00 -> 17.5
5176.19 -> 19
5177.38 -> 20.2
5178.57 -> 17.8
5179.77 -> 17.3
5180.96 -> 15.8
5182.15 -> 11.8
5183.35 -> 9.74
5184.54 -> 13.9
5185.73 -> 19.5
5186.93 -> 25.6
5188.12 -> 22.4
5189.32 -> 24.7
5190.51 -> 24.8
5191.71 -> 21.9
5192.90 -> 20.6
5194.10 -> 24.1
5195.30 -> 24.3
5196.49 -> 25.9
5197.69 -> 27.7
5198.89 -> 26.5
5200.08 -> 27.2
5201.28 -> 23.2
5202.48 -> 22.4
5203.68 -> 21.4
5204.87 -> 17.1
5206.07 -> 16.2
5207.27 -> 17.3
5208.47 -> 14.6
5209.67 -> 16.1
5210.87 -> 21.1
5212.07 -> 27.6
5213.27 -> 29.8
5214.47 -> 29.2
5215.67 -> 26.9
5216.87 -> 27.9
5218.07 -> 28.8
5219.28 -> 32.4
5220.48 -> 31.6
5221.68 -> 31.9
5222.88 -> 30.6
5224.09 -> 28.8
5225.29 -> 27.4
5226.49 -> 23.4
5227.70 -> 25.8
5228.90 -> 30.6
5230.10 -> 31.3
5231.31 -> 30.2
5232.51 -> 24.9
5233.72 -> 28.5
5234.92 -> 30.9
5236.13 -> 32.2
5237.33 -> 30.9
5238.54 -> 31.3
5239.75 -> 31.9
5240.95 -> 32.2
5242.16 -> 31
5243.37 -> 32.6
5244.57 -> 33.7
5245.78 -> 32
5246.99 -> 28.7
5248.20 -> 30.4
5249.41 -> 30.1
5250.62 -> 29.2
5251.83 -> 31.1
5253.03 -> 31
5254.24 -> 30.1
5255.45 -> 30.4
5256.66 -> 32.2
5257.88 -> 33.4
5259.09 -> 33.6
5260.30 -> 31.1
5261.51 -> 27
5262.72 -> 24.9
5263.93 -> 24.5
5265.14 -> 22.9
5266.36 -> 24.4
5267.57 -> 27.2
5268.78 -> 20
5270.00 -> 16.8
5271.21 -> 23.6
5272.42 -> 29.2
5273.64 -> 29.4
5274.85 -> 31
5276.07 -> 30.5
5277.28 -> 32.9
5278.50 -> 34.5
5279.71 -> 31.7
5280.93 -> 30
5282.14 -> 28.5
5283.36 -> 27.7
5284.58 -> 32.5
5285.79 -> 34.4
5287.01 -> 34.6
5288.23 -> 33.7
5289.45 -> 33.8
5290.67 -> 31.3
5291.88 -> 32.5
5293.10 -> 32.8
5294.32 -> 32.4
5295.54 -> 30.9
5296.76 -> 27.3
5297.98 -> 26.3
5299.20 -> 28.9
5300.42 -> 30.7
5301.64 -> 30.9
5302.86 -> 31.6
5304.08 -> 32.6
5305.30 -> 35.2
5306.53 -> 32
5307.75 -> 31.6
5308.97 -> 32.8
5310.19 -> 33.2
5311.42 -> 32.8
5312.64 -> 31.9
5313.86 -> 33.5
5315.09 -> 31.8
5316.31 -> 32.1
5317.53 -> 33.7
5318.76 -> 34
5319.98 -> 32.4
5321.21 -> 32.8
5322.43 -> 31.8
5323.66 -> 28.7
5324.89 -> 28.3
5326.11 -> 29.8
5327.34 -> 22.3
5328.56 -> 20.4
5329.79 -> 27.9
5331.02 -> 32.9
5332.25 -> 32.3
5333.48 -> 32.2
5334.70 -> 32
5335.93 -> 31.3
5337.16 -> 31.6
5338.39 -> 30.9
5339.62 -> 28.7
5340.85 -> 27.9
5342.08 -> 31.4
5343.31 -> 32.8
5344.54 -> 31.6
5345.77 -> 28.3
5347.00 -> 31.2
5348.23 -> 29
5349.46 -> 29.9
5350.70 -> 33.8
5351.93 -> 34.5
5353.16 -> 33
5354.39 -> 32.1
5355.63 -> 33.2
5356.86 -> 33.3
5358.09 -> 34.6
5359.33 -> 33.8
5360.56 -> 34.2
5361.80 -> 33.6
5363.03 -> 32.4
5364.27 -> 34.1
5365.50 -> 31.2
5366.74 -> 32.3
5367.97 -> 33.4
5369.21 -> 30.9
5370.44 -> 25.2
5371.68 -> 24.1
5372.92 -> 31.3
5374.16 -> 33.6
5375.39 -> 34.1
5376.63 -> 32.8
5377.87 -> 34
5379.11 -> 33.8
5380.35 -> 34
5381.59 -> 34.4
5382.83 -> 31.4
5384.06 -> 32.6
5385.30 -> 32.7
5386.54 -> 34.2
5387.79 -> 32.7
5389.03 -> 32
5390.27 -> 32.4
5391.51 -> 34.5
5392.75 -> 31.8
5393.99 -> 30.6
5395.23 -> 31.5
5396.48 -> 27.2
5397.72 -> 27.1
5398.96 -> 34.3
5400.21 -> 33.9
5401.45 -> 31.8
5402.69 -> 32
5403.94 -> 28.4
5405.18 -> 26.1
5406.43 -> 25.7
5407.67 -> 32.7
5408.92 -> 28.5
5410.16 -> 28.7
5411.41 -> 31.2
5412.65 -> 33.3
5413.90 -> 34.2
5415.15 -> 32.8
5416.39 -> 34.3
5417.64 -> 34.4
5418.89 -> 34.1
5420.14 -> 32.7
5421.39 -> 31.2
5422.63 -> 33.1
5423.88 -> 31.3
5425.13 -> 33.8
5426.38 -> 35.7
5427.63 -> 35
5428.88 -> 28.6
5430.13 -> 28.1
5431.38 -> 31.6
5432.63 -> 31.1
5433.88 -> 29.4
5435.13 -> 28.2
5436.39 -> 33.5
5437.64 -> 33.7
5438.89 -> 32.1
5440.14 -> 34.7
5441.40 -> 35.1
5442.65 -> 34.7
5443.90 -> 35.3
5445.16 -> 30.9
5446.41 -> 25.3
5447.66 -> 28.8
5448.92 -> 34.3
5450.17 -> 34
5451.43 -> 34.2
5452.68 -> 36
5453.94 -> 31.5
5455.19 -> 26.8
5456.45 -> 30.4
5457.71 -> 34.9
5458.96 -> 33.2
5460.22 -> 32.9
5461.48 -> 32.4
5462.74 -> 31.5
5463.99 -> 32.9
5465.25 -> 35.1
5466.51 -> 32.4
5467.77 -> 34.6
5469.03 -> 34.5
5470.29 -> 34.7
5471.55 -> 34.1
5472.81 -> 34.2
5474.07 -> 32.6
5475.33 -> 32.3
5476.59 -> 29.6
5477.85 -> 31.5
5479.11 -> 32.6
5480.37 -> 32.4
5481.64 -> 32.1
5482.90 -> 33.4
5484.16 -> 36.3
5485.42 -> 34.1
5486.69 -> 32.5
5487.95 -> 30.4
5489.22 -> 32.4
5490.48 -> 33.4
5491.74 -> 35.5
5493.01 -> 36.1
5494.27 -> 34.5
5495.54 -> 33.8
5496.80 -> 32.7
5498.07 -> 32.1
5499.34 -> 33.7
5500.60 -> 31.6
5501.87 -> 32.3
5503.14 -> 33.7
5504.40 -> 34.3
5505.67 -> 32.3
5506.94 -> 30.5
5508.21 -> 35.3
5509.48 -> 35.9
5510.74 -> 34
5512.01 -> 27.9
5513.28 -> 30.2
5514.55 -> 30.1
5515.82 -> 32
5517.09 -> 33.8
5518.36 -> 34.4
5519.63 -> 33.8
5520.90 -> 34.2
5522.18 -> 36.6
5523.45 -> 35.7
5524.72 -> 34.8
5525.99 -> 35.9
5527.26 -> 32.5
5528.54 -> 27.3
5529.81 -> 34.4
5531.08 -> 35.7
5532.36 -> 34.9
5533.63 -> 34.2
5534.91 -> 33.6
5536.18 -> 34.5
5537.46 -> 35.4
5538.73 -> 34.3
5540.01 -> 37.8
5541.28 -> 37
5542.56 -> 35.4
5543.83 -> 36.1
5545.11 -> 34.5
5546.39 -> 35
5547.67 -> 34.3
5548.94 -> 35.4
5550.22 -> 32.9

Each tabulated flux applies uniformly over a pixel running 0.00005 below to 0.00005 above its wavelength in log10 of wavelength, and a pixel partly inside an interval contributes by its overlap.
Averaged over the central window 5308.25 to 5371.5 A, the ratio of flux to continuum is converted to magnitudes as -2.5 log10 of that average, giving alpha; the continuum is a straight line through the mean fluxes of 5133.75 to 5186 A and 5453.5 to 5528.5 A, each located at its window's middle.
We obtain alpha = -0.17 mag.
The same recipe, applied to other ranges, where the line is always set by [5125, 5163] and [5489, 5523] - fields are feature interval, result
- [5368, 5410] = -0.06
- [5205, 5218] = 0.06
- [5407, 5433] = -0.06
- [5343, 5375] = -0.12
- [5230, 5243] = -0.23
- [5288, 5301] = -0.17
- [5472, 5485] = -0.01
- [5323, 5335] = -0.04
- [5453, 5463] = 0.00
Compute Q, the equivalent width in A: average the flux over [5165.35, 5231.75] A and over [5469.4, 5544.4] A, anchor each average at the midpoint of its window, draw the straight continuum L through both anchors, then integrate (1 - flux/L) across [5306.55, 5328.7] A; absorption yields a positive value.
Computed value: -3.72 A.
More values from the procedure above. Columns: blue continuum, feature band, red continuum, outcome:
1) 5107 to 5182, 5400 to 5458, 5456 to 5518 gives -1.80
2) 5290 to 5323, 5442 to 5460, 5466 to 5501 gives 0.43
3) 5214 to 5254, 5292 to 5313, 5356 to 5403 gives -0.26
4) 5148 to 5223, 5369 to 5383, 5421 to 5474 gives -1.03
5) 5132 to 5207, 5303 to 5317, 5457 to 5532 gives -3.56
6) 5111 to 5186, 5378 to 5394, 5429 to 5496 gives -1.82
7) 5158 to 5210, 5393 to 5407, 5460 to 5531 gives -0.42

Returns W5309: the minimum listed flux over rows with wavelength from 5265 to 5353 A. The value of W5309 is 16.8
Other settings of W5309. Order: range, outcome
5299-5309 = 28.9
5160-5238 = 9.74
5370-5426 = 24.1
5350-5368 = 31.2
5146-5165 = 16.3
